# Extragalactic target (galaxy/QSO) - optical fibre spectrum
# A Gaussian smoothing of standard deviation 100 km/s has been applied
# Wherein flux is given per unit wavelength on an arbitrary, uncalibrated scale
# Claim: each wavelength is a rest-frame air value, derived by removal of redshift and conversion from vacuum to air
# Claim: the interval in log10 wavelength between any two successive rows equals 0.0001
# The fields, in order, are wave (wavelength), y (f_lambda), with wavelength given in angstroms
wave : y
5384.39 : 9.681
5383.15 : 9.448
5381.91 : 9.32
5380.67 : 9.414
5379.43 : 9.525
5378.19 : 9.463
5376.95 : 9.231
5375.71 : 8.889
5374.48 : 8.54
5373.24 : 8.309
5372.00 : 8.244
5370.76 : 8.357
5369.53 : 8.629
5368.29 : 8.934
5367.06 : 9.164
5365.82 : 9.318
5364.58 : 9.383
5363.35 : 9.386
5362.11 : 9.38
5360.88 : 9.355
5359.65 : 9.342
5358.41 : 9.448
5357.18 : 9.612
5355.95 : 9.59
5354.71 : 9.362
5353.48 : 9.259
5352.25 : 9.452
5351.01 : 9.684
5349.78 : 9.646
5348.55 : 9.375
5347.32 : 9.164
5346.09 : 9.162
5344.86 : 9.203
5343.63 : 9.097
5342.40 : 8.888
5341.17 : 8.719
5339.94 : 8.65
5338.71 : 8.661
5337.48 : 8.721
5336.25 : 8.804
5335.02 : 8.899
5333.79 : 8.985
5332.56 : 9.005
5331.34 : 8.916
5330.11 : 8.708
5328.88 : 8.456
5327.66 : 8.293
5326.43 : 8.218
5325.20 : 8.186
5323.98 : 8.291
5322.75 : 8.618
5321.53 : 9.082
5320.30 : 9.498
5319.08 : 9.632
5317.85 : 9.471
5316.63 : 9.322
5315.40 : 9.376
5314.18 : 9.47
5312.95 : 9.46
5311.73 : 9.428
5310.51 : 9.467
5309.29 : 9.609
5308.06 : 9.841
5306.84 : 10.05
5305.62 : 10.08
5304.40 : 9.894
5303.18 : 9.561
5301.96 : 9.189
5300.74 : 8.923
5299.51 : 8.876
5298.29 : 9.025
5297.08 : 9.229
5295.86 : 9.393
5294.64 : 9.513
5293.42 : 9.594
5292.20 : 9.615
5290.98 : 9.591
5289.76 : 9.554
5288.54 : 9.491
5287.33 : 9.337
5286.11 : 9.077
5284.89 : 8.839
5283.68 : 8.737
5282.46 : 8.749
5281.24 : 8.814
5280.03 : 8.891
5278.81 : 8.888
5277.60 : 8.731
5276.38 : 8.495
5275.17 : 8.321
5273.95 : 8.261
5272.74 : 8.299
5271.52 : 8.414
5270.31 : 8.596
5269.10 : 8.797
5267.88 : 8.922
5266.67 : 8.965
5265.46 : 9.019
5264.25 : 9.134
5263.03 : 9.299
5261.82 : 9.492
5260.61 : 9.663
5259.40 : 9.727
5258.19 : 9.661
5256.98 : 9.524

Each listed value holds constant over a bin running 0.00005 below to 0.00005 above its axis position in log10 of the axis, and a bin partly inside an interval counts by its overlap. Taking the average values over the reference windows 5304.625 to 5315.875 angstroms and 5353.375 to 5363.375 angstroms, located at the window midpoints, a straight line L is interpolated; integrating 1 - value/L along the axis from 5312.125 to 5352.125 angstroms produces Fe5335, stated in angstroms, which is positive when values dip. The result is 2.3 angstroms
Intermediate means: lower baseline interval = 9.66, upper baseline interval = 9.43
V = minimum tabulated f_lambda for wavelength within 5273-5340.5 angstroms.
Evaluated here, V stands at 8.186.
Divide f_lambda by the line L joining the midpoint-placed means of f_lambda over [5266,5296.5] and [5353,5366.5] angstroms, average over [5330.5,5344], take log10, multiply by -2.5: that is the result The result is 0.05 mag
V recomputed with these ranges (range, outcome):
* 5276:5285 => 8.495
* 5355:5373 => 8.244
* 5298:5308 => 8.876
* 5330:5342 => 8.65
